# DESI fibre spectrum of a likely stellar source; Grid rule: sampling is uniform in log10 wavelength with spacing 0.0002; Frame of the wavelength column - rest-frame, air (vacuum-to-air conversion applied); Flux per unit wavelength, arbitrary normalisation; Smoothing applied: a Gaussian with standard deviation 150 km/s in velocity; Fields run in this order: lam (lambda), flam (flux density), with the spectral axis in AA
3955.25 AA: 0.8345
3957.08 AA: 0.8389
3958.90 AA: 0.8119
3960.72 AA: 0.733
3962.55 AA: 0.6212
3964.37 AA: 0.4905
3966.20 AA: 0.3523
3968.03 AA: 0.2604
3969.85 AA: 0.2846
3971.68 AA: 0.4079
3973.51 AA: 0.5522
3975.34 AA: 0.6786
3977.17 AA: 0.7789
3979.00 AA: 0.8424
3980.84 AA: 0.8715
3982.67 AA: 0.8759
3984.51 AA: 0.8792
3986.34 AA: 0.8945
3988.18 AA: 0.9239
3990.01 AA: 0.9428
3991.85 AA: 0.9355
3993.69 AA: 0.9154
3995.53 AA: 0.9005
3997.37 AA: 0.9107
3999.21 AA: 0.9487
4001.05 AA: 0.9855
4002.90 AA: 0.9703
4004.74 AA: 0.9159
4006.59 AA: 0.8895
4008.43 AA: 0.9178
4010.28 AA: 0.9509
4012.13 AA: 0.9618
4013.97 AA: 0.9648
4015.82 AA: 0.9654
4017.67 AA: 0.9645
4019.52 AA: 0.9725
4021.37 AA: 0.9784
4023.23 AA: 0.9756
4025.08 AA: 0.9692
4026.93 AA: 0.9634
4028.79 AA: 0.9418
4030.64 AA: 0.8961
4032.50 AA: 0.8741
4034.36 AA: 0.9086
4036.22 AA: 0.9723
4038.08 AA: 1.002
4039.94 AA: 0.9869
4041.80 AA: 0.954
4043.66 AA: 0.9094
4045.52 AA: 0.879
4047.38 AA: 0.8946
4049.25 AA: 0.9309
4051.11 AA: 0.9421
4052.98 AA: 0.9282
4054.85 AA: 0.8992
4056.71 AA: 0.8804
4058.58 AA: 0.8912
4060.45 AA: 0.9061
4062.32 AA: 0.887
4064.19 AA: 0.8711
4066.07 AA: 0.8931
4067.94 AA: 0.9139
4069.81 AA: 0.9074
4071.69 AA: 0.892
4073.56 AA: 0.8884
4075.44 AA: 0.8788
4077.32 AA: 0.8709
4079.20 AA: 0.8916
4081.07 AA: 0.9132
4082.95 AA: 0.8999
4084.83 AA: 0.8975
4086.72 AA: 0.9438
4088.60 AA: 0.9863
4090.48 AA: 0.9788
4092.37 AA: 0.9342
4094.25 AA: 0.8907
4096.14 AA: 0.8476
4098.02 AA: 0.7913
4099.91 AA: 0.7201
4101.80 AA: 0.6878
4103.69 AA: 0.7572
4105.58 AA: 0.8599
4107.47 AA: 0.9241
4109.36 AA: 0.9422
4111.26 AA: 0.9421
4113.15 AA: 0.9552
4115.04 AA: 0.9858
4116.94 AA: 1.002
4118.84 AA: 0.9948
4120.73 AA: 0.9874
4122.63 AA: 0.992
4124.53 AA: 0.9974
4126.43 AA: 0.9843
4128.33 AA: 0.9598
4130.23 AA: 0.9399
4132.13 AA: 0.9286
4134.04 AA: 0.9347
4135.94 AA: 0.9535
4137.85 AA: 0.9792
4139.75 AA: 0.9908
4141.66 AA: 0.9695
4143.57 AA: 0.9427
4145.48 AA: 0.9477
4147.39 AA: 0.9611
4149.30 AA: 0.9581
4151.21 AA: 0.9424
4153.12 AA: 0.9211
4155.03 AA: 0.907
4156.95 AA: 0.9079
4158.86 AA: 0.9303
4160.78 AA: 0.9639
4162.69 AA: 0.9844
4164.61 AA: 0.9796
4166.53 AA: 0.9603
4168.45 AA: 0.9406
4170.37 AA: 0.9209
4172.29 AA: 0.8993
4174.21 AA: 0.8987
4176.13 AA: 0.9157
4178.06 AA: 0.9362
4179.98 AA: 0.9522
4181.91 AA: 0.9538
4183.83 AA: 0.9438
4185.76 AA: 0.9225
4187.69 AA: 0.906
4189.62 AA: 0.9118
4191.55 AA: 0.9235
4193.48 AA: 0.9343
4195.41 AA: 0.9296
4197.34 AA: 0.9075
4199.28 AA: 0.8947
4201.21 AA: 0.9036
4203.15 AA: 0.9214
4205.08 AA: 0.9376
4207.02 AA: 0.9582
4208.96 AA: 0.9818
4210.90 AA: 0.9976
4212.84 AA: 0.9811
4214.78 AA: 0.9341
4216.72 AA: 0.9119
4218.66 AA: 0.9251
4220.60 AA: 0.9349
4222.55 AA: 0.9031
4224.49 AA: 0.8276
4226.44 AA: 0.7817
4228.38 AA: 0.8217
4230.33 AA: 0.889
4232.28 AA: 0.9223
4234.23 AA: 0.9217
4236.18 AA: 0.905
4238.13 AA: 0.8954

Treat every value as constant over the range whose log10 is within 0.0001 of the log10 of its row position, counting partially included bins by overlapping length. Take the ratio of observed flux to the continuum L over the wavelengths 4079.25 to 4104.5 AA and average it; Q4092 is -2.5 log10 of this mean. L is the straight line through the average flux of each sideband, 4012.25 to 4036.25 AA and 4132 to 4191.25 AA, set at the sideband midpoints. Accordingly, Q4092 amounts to 0.09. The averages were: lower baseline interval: 0.949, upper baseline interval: 0.941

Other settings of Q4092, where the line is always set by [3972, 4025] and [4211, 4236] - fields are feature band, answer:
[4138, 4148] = -0.07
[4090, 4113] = 0.05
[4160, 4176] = -0.05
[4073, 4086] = 0.01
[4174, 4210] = -0.03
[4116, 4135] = -0.08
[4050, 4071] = 0.00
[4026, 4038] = -0.04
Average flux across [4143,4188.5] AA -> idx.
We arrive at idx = 0.937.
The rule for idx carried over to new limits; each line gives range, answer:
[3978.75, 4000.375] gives 0.906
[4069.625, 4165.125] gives 0.924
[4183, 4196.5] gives 0.924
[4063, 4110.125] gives 0.879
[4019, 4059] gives 0.934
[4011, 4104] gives 0.91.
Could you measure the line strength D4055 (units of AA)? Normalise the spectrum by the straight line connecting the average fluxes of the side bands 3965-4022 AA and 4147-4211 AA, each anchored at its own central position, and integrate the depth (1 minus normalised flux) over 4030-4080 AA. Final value -2.9 AA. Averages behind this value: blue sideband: 0.824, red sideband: 0.934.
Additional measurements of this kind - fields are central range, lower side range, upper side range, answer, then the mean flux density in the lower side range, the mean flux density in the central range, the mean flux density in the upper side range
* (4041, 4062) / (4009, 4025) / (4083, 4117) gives 0.5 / 0.966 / 0.91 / 0.889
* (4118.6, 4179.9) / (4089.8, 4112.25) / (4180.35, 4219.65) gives -3.9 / 0.855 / 0.95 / 0.934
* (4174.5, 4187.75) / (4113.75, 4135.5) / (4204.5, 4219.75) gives 0.4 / 0.973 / 0.933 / 0.954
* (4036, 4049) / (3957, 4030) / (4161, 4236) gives -1.4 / 0.824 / 0.94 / 0.923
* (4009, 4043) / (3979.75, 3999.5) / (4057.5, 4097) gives -1.8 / 0.907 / 0.955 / 0.904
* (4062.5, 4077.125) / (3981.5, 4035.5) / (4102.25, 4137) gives 0.8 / 0.934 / 0.89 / 0.943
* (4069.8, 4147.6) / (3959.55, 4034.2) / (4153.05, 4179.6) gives -1.9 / 0.828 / 0.92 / 0.934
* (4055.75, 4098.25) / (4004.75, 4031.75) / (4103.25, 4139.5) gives 2.3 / 0.949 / 0.9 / 0.952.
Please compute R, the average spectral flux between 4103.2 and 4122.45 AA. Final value 0.942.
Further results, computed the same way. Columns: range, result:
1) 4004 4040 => 0.948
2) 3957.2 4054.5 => 0.851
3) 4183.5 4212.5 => 0.932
